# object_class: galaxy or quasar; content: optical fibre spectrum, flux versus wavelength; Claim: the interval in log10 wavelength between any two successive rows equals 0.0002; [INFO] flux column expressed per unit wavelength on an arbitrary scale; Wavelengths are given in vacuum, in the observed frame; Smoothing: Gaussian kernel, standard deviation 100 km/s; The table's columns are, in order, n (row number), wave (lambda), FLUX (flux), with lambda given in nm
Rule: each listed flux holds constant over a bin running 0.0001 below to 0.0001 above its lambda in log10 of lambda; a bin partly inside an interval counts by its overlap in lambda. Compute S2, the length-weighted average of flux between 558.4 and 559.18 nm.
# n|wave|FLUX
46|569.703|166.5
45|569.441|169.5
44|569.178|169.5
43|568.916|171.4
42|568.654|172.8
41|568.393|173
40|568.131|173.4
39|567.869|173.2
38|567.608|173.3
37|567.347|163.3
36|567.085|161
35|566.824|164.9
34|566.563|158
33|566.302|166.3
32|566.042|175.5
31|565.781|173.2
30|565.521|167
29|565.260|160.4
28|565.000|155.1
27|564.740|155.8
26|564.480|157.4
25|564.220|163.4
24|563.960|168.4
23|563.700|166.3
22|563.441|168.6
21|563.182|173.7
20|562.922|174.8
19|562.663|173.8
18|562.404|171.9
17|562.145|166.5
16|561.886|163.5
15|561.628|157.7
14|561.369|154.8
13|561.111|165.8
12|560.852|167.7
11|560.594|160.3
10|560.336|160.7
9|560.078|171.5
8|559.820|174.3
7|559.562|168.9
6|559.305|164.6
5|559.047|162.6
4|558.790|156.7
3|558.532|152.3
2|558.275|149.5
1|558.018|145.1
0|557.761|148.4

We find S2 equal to 157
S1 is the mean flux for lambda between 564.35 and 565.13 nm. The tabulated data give 156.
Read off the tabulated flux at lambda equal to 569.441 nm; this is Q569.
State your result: 169.5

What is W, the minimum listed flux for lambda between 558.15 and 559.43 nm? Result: 149.5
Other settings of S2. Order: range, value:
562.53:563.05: 174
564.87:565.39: 158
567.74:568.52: 173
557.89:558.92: 151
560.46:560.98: 164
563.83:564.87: 161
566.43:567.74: 164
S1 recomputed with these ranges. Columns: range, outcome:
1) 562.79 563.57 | 172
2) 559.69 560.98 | 167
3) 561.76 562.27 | 165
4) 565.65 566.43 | 172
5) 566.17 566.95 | 163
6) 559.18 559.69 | 167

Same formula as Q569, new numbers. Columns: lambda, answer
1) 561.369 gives 154.8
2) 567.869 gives 173.2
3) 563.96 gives 168.4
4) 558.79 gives 156.7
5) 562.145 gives 166.5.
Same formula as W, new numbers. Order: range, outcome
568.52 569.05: 171.4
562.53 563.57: 168.6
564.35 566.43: 155.1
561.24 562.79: 154.8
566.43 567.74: 158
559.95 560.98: 160.3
